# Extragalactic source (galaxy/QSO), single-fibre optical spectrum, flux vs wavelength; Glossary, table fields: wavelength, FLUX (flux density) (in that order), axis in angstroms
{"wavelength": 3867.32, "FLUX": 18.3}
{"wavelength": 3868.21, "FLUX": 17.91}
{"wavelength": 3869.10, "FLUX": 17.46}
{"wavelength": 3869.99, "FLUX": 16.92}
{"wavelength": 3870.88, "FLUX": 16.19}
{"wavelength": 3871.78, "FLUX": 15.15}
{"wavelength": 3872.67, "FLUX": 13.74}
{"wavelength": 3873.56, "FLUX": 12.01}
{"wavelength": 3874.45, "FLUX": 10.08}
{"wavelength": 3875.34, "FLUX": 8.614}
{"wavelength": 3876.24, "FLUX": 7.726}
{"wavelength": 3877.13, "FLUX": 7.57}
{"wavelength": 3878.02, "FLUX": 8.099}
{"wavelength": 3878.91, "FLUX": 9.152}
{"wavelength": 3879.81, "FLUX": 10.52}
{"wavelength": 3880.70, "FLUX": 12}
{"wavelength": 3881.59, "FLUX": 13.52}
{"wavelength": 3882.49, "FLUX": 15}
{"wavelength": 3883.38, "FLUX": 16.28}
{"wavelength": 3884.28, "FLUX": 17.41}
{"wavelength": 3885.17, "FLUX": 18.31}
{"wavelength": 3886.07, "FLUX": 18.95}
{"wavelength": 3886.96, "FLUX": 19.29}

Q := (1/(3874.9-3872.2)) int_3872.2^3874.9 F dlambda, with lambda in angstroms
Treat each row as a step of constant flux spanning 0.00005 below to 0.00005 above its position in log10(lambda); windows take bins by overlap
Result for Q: 12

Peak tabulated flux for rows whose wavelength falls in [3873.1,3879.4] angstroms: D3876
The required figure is 12.01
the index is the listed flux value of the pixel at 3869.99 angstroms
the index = 16.92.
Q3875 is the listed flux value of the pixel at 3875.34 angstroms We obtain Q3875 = 8.614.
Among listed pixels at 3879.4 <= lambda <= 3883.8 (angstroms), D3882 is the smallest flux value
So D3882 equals 10.52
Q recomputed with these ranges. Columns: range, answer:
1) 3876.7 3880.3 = 8.89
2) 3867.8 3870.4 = 17.4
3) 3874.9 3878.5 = 8.01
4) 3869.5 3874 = 14.8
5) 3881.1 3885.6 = 16.1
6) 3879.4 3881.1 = 11.3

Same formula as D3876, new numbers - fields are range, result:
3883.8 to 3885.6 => 18.31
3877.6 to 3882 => 13.52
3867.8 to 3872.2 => 17.91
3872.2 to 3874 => 13.74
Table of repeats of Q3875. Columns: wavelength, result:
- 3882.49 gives 15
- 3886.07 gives 18.95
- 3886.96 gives 19.29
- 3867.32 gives 18.3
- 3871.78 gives 15.15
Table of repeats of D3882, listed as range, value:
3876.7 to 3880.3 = 7.57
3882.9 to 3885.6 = 16.28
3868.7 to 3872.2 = 15.15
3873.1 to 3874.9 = 10.08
